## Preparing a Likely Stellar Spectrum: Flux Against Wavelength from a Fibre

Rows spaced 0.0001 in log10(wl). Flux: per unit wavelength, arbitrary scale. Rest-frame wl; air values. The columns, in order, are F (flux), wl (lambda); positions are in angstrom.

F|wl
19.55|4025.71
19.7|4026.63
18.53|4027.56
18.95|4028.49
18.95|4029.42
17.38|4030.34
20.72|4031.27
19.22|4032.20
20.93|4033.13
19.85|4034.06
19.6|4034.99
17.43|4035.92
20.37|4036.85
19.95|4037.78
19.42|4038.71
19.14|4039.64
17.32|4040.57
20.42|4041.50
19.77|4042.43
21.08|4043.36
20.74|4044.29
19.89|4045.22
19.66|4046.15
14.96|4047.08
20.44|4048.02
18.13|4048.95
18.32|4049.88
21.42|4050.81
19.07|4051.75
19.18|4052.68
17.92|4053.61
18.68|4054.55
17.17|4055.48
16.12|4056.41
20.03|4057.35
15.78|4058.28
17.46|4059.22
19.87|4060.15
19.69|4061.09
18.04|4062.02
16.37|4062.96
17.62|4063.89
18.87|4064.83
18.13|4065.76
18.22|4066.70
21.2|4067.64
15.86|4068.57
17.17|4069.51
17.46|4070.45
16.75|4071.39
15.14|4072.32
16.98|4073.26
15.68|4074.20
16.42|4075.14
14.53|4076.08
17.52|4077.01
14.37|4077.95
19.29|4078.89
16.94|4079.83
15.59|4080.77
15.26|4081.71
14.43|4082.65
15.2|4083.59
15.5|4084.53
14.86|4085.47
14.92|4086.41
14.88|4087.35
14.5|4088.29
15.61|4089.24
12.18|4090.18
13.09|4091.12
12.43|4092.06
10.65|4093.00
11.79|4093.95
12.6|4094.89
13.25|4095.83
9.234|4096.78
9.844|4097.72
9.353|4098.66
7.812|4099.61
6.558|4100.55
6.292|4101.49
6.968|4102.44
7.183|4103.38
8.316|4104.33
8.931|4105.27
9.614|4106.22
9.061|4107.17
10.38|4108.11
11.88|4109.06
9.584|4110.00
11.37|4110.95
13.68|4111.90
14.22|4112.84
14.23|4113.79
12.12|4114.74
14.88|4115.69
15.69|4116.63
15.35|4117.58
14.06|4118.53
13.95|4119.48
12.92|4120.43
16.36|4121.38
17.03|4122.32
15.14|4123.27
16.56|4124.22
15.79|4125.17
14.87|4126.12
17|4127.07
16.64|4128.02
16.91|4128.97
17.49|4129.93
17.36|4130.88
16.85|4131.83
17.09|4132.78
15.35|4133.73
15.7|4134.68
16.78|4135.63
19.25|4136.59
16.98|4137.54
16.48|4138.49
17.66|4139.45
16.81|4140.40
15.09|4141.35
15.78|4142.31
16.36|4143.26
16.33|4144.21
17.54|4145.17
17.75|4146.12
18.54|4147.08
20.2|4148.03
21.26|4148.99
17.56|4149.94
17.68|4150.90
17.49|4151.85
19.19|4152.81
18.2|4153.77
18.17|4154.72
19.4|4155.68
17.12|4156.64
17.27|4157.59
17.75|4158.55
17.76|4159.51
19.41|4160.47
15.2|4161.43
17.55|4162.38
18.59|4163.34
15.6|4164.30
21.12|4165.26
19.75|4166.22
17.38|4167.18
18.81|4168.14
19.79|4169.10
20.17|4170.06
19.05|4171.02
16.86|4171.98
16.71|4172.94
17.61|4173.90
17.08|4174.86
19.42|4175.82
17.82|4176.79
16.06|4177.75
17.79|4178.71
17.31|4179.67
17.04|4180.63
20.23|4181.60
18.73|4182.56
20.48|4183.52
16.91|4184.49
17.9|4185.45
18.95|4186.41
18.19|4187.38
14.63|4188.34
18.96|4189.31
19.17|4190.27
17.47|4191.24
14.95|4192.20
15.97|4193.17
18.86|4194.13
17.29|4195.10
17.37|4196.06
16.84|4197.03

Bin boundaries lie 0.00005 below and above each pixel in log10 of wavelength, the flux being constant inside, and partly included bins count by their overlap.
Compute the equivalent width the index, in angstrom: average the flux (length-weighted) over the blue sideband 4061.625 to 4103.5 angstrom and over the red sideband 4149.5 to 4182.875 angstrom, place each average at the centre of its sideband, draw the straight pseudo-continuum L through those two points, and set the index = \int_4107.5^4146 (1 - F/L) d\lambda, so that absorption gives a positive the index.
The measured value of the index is 2.2 angstrom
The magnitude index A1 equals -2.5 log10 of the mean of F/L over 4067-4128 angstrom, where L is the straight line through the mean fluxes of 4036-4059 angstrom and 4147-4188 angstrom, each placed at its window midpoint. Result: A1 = 0.34 mag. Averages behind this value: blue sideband 18.9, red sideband 18.2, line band 13.6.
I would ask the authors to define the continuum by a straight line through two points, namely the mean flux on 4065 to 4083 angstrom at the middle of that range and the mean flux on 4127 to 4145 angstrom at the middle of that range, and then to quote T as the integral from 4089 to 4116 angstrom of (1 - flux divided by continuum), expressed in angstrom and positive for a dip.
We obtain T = 9.7 angstrom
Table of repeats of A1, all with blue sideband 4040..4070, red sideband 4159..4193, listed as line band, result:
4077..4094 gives 0.25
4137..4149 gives 0.05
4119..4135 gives 0.14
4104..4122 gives 0.41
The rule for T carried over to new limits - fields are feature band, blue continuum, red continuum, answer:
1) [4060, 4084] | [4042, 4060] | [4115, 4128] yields 1.03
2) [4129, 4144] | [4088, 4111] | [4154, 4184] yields -2.36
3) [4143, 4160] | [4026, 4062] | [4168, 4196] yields 0.05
